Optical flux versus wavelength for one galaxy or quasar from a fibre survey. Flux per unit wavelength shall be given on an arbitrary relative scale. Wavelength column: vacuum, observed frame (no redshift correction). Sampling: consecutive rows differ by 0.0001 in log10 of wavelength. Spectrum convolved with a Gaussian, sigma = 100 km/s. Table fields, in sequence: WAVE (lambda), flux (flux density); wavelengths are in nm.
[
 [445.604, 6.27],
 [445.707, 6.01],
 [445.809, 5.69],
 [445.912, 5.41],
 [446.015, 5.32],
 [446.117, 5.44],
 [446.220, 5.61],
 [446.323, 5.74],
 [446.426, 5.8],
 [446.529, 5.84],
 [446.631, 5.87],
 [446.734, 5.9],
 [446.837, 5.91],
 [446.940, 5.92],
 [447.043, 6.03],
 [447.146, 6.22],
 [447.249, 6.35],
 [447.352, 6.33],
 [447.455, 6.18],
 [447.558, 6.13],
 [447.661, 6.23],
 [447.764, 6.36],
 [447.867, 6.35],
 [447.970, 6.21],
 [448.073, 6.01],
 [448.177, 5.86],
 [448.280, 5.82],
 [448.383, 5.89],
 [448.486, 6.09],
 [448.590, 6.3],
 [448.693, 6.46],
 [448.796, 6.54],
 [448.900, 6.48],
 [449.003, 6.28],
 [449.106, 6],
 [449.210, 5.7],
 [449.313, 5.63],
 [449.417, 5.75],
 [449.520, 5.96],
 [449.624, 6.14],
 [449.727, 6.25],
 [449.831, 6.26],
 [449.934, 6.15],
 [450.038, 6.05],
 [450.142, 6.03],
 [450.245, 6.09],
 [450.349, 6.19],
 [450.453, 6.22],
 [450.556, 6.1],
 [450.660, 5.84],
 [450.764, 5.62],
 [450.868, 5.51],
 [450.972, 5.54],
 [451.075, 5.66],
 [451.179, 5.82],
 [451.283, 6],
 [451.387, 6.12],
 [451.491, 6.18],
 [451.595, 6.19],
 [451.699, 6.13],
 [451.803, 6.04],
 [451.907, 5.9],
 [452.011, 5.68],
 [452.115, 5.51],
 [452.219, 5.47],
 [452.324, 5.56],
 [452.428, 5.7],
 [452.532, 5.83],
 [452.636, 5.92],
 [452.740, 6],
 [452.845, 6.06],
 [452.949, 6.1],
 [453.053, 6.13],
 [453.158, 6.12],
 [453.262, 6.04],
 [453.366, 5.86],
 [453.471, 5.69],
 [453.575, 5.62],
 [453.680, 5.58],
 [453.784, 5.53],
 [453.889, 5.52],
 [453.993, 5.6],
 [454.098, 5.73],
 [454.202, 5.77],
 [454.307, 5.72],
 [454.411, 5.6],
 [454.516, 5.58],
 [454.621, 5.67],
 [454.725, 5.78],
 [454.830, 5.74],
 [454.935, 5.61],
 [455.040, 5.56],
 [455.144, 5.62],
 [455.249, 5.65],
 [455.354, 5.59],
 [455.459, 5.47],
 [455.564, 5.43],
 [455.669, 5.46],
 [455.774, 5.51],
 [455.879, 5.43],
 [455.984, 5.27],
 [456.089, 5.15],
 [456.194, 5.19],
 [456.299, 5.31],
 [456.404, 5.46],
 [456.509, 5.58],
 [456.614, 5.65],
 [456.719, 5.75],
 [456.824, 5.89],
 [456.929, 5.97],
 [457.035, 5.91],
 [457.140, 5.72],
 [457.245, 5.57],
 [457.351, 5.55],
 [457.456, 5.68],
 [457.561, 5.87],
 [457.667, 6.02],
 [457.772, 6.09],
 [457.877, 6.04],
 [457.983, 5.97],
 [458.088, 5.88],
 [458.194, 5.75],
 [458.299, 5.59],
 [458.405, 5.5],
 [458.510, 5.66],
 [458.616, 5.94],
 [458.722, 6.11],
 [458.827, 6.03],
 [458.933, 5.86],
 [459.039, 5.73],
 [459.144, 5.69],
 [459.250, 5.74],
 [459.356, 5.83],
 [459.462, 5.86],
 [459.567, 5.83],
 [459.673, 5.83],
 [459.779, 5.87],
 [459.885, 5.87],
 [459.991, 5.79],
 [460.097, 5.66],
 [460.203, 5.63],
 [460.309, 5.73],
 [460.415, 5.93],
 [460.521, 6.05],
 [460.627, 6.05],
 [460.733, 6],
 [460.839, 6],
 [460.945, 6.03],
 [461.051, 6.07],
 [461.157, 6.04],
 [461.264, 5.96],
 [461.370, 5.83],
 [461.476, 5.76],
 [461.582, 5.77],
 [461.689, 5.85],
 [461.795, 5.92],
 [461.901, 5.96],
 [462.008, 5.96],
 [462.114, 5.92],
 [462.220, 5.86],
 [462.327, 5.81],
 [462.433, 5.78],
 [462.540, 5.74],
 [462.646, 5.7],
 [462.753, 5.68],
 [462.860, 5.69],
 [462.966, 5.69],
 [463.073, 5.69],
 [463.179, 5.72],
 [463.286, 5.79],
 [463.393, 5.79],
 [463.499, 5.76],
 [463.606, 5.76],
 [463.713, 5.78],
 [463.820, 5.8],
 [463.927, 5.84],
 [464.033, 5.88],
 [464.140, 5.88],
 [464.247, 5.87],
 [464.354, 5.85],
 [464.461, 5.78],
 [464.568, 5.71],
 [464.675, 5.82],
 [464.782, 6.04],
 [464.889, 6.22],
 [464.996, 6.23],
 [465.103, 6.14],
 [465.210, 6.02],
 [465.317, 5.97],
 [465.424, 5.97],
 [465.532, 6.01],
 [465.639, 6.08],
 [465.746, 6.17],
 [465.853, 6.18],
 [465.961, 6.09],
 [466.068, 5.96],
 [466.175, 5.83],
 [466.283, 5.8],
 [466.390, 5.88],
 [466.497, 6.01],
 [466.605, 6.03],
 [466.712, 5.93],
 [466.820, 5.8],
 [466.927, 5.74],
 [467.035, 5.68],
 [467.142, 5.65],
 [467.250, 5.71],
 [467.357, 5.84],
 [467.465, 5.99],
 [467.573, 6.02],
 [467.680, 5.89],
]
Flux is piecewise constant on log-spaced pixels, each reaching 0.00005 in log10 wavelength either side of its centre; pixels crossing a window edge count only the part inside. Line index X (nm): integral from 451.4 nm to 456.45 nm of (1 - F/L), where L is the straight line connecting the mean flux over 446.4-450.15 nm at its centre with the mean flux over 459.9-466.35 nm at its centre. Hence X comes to 0.27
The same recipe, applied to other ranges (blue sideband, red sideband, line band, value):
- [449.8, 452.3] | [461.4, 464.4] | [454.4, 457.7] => 0.15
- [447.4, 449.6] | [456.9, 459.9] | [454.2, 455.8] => 0.08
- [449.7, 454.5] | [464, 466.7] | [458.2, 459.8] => 0.03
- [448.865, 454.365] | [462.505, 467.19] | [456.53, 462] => 0.04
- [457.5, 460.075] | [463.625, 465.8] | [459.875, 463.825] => 0.04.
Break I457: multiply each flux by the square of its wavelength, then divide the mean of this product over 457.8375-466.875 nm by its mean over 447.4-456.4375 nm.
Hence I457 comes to 1.05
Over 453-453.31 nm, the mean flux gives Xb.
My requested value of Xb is 6.1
